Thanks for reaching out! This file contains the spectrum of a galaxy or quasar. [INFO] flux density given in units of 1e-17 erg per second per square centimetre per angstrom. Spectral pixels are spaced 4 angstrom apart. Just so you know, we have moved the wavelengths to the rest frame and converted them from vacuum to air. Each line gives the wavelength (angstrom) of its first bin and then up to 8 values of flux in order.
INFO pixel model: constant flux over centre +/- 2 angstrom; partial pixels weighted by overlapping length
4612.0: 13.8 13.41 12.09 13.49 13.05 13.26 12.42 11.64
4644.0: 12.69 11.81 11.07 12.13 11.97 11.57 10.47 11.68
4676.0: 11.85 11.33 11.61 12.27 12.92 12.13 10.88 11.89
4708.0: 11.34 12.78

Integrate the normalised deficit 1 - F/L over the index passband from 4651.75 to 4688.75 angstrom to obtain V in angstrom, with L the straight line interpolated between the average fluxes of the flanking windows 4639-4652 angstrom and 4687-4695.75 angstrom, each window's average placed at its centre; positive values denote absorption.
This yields 2.0 angstrom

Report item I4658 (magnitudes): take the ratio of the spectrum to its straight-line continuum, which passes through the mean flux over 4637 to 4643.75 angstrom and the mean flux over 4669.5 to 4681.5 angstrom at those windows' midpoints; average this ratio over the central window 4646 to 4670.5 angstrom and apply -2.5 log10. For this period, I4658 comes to 0.03 mag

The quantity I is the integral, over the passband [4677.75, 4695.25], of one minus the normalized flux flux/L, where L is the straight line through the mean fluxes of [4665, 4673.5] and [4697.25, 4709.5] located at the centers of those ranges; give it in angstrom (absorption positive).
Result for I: -1.2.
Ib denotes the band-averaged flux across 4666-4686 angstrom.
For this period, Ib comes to 11.4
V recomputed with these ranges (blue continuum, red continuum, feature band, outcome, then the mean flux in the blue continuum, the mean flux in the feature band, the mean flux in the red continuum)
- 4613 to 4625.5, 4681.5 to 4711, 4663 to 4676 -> 1.0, 13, 11.3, 11.9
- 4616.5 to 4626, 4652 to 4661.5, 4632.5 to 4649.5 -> 0.1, 12.9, 12.2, 11.8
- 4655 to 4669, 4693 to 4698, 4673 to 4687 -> 0.4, 11.6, 11.7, 12.3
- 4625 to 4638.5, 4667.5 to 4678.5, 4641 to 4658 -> 0.5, 12.9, 11.9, 11.5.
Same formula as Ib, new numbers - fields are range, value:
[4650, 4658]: 11.6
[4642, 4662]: 11.9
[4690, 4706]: 12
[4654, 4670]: 11.5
